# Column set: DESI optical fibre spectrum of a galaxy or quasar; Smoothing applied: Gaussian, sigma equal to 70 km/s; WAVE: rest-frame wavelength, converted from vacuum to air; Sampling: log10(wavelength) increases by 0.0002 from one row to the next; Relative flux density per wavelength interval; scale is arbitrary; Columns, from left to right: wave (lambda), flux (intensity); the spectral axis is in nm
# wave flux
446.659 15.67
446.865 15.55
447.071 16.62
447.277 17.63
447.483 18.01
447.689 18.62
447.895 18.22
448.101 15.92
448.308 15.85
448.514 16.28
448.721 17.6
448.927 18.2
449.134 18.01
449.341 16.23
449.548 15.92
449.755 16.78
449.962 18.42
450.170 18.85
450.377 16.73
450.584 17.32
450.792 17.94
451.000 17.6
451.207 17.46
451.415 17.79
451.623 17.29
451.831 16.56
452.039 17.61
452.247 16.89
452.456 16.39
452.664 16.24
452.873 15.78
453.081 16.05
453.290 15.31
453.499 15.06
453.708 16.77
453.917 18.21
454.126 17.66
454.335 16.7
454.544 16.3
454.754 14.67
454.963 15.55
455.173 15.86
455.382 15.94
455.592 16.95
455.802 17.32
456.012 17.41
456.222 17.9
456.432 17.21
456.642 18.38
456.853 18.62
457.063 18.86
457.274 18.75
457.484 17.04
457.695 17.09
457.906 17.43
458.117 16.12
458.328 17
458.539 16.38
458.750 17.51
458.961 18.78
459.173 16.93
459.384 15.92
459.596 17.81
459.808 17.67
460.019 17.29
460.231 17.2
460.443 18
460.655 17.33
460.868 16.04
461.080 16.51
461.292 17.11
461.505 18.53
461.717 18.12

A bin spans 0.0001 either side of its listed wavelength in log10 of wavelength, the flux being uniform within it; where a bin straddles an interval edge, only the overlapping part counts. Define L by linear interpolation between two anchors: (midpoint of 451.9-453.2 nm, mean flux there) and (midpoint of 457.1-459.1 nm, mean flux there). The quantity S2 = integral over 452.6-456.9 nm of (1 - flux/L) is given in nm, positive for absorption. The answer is 0.05 nm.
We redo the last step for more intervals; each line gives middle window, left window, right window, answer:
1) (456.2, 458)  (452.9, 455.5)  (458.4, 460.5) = -0.12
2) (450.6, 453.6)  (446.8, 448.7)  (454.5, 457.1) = 0.05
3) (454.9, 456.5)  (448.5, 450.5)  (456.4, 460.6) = 0.06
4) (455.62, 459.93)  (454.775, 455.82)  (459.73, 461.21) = -0.23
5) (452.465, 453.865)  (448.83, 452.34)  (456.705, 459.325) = 0.12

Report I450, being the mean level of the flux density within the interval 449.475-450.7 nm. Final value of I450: 17.4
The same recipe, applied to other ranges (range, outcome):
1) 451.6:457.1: 16.8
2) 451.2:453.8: 16.5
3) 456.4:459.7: 17.5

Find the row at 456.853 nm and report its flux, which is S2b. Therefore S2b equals 18.62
